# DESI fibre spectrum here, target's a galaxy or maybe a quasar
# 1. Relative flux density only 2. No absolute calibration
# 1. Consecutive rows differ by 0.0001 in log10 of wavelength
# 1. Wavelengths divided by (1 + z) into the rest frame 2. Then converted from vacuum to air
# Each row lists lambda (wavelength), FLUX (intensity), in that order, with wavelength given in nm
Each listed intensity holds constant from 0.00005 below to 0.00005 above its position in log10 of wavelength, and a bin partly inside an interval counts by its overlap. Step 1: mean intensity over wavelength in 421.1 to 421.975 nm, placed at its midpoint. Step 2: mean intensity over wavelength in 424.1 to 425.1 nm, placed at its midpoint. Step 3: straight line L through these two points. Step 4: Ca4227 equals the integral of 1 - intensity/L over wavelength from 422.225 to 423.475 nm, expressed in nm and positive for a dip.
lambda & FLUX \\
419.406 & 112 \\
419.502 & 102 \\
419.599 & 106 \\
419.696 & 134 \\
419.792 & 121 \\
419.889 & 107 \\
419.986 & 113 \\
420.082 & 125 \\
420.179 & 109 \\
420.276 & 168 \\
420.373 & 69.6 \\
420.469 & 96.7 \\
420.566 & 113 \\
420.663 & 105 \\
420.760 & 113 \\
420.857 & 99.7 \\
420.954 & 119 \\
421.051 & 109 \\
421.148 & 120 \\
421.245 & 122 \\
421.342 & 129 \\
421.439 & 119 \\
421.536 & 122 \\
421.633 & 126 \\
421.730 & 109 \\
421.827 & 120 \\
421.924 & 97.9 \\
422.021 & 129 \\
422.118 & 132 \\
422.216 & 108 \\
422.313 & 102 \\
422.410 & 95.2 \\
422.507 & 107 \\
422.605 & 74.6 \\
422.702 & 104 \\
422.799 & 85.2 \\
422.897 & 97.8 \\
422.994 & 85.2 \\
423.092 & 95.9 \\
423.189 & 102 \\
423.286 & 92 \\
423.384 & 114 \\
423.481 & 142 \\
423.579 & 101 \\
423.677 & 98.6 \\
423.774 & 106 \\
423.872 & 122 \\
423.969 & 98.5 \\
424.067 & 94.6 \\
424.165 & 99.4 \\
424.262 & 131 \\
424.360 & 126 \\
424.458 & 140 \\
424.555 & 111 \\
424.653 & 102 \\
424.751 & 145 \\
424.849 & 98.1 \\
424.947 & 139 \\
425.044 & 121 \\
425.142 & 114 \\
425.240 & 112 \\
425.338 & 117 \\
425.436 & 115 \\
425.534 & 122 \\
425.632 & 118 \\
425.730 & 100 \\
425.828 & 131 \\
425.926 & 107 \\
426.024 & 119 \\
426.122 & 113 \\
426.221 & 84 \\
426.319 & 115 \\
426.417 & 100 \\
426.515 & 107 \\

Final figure 0.22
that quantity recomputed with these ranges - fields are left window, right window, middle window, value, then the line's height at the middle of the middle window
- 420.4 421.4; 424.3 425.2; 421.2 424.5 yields 0.20 nm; 117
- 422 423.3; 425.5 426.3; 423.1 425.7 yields -0.19 nm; 106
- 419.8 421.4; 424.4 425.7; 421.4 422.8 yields 0.07 nm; 116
